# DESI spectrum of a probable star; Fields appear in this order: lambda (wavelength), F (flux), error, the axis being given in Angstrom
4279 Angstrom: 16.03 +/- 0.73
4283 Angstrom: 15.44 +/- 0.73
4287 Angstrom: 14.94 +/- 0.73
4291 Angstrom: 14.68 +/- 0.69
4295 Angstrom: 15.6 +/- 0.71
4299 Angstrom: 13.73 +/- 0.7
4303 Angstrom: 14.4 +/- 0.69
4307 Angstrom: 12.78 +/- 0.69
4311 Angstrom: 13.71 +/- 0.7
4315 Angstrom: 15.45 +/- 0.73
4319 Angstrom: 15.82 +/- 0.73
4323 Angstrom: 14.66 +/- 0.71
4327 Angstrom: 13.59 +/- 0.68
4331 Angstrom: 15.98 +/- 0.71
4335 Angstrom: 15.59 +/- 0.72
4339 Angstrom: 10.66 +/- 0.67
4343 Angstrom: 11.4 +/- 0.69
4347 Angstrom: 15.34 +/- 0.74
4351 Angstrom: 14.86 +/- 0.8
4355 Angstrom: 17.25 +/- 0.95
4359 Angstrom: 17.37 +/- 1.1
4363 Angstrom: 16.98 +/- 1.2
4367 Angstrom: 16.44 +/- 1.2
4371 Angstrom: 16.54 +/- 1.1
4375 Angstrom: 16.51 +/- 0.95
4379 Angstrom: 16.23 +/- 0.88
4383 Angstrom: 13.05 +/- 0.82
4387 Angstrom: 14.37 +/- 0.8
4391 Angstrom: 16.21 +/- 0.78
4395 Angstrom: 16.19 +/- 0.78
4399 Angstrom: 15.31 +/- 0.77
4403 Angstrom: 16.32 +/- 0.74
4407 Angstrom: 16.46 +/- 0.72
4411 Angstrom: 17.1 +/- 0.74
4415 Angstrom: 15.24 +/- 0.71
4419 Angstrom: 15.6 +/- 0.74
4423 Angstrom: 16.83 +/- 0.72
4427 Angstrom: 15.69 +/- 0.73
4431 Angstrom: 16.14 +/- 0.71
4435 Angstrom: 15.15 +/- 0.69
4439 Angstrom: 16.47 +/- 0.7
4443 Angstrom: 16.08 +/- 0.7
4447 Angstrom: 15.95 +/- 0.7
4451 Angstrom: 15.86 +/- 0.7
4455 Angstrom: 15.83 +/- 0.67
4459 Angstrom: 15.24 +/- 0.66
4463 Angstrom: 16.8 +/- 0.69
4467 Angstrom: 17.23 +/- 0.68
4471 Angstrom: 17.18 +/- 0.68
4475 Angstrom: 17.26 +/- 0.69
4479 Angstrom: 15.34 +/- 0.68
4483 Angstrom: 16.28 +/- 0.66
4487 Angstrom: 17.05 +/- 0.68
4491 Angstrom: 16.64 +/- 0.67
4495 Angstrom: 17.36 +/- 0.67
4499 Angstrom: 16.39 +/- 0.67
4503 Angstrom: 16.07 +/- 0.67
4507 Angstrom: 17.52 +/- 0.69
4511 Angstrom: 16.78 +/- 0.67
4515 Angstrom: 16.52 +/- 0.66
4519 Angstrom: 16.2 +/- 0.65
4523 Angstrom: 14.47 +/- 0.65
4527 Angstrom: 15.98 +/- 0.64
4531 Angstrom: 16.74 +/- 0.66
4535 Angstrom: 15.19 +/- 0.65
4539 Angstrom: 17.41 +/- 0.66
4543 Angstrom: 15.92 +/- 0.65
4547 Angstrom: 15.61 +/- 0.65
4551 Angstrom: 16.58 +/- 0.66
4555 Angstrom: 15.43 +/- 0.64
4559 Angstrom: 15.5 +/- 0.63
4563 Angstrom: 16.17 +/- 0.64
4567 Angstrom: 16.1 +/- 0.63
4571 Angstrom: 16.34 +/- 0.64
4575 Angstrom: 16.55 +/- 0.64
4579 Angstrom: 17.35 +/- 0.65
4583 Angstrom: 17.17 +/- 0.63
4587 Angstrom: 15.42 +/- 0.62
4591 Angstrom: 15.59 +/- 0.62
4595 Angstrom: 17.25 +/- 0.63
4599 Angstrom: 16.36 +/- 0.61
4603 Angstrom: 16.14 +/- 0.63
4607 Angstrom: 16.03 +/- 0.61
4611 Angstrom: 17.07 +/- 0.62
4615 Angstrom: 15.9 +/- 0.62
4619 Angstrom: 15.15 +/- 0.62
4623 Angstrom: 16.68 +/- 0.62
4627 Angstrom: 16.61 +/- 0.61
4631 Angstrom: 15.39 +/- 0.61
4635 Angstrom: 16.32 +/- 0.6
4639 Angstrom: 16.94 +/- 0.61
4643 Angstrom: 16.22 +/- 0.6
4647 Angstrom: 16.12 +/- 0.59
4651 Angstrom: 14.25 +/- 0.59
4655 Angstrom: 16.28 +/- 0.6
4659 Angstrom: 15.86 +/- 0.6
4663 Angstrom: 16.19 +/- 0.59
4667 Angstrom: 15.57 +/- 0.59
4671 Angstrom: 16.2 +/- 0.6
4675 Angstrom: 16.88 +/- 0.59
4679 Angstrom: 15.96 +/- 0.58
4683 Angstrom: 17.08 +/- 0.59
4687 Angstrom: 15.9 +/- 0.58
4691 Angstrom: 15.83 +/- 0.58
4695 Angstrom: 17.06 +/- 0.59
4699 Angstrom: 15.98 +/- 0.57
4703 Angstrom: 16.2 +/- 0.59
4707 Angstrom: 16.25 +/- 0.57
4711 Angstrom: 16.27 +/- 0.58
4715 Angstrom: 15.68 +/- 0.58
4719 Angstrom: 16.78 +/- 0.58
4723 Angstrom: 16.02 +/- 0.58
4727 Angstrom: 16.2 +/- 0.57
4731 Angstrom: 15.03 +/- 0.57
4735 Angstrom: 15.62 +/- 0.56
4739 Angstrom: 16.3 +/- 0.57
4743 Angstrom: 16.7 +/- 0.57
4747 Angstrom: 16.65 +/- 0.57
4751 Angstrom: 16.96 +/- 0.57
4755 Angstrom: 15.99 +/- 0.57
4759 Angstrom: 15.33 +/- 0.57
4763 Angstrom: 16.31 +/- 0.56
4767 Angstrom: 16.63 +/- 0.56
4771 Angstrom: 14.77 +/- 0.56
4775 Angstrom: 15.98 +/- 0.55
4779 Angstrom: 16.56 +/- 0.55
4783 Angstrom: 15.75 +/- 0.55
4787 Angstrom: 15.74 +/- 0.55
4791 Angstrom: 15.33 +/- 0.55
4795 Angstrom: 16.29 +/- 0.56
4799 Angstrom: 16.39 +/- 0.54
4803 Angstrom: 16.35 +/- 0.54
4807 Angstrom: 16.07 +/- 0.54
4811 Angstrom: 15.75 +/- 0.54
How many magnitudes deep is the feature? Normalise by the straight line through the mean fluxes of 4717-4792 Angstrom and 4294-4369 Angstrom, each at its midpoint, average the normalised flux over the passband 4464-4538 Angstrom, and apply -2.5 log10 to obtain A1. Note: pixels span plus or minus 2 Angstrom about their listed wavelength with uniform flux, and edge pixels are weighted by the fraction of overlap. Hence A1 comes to -0.08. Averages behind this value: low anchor 14.8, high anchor 16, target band 16.5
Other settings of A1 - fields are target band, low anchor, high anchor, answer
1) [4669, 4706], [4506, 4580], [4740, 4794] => -0.02 mag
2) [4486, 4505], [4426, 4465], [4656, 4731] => -0.05 mag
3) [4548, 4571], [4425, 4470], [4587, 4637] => 0.01 mag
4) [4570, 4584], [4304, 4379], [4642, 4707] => -0.07 mag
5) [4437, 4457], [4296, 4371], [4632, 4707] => -0.05 mag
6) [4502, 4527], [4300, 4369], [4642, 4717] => -0.05 mag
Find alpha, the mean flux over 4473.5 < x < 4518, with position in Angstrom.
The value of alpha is 16.6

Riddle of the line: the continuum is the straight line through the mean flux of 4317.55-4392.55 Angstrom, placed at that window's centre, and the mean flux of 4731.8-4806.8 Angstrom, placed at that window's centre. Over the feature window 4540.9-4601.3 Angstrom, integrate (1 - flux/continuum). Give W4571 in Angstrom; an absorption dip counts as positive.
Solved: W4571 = -2.2 Angstrom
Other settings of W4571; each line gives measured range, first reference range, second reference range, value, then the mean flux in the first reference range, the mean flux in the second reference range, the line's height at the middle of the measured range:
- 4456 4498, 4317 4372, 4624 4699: -2.8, 15.2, 16.2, 15.6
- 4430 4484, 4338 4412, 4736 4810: -1.9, 15.5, 16.1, 15.7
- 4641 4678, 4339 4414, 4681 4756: 0.4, 15.6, 16.2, 16.1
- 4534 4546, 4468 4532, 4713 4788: 0.2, 16.5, 16.1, 16.4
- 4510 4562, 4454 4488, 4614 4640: 1.0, 16.5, 16.1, 16.3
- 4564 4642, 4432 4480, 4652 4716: -0.7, 16.2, 16.2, 16.2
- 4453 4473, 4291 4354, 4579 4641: -1.5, 14.3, 16.3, 15.3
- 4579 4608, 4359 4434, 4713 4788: -0.6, 16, 16.1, 16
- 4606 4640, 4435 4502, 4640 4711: -0.1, 16.4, 16.1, 16.2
